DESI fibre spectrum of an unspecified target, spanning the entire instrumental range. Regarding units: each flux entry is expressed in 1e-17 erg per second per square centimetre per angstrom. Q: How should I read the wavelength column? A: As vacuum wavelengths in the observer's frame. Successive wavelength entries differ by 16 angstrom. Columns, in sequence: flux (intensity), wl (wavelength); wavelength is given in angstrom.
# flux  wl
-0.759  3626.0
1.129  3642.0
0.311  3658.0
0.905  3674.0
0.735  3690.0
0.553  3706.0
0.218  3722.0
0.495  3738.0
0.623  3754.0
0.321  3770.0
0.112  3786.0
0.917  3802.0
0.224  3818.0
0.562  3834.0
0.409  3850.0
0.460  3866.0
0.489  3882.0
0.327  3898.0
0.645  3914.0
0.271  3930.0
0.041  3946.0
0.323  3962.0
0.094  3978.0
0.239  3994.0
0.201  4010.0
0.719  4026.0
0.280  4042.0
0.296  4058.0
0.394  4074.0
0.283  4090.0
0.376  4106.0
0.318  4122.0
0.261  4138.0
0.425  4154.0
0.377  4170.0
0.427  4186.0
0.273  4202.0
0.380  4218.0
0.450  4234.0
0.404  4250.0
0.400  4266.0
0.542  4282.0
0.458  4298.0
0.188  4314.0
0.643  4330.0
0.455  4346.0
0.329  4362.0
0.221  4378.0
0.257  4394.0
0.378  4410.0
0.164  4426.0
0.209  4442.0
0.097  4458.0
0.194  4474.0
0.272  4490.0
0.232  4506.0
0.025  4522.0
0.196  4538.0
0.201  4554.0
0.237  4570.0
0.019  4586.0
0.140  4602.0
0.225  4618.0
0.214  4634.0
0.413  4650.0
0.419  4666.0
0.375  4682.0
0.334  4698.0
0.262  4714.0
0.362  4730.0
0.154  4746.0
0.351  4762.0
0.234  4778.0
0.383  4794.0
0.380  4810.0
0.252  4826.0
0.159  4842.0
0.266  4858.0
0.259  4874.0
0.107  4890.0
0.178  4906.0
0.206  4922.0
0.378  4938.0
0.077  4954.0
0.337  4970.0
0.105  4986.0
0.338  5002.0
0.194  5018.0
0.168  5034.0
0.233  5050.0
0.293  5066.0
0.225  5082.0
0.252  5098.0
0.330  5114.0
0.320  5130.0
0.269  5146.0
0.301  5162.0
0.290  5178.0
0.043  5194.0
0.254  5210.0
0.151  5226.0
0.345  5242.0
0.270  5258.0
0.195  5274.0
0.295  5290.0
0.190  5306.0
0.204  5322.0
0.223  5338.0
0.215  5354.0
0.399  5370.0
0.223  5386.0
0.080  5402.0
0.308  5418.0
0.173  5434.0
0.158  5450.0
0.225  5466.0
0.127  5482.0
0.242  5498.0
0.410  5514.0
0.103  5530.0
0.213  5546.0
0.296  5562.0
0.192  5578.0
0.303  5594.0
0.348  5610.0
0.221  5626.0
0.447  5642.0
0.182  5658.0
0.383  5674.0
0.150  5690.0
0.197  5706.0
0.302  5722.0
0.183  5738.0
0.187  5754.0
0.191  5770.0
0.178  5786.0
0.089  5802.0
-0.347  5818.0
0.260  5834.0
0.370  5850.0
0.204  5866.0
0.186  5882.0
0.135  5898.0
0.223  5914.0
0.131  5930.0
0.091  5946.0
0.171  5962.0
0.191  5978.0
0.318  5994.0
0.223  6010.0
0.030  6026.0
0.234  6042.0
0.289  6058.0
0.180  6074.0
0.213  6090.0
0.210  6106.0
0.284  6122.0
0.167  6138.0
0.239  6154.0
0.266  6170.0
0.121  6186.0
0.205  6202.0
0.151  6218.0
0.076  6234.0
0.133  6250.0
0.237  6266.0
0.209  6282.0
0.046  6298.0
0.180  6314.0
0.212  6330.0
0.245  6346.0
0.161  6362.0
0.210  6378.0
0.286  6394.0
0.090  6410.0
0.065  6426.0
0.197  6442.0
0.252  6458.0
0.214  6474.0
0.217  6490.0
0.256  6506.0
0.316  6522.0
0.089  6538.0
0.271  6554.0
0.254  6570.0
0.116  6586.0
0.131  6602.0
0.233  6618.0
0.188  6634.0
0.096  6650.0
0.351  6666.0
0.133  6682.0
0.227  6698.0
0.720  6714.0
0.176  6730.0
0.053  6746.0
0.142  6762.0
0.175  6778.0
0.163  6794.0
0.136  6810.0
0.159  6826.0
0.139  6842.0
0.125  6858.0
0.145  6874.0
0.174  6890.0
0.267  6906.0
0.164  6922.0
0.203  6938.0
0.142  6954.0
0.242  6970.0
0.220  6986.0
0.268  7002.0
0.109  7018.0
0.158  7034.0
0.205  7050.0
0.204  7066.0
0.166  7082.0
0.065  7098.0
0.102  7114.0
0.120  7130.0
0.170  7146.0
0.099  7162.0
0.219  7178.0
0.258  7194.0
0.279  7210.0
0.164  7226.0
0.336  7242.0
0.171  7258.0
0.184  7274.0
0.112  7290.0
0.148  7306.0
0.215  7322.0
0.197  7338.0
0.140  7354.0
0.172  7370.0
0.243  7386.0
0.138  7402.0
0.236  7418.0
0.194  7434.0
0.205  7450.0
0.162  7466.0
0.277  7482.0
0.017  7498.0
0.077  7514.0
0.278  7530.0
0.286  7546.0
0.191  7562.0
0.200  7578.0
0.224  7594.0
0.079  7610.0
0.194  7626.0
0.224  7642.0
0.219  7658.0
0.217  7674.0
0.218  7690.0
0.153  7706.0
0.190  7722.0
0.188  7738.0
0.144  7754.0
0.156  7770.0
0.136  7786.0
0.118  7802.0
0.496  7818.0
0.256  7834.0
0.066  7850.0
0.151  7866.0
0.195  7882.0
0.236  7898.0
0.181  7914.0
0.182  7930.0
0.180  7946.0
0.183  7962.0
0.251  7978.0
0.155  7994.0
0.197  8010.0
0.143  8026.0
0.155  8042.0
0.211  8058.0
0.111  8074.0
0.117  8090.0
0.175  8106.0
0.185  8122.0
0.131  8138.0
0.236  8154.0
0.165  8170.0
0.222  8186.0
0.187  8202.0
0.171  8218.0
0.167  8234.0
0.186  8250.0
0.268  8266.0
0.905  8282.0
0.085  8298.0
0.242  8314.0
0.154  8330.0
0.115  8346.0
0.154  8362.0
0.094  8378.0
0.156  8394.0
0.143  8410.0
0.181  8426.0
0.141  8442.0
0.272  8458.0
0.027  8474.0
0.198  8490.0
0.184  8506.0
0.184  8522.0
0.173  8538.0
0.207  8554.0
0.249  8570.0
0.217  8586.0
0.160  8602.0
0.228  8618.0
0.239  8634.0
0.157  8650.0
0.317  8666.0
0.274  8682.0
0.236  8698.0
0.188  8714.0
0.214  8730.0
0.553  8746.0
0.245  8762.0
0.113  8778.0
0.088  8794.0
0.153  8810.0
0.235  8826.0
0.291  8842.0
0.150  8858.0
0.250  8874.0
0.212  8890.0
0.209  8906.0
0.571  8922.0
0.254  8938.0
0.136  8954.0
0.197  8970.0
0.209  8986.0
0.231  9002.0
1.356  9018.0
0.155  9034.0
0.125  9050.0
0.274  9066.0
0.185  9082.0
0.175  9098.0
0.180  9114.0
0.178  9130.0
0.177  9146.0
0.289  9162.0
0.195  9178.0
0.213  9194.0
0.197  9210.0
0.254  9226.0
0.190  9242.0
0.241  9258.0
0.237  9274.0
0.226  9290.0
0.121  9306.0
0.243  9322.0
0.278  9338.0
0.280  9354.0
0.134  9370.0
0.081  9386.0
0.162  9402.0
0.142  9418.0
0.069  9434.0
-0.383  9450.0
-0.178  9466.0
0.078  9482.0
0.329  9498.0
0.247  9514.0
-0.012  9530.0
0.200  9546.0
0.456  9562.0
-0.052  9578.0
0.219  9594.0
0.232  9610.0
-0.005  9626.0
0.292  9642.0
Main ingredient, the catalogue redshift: 0.799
